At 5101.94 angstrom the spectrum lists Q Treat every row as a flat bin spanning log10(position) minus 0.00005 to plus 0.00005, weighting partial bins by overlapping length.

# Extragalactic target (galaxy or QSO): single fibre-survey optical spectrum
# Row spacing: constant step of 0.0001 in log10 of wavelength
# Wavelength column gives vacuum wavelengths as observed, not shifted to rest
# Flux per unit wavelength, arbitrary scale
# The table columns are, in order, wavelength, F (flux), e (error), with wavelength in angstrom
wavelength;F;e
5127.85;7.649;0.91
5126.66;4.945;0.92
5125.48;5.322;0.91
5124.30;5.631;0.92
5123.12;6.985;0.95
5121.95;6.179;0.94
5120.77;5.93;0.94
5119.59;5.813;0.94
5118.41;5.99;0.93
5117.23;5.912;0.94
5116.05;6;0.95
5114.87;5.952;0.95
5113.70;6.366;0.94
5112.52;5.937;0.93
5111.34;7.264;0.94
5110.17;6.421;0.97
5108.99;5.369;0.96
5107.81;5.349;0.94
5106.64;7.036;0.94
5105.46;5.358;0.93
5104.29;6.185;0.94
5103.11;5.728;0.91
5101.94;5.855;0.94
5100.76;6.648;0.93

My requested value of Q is 5.855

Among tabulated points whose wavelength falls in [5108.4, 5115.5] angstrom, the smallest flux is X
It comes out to 5.369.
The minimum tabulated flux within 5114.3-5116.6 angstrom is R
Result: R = 5.952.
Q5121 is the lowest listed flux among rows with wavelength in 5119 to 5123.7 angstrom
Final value 5.813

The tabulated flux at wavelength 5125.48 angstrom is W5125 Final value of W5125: 5.322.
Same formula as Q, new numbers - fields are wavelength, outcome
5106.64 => 7.036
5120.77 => 5.93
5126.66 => 4.945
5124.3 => 5.631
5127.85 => 7.649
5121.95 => 6.179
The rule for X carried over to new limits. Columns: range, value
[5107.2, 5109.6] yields 5.349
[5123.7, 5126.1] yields 5.322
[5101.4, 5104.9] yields 5.728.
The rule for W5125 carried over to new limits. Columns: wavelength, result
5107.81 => 5.349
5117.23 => 5.912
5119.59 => 5.813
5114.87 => 5.952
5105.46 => 5.358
